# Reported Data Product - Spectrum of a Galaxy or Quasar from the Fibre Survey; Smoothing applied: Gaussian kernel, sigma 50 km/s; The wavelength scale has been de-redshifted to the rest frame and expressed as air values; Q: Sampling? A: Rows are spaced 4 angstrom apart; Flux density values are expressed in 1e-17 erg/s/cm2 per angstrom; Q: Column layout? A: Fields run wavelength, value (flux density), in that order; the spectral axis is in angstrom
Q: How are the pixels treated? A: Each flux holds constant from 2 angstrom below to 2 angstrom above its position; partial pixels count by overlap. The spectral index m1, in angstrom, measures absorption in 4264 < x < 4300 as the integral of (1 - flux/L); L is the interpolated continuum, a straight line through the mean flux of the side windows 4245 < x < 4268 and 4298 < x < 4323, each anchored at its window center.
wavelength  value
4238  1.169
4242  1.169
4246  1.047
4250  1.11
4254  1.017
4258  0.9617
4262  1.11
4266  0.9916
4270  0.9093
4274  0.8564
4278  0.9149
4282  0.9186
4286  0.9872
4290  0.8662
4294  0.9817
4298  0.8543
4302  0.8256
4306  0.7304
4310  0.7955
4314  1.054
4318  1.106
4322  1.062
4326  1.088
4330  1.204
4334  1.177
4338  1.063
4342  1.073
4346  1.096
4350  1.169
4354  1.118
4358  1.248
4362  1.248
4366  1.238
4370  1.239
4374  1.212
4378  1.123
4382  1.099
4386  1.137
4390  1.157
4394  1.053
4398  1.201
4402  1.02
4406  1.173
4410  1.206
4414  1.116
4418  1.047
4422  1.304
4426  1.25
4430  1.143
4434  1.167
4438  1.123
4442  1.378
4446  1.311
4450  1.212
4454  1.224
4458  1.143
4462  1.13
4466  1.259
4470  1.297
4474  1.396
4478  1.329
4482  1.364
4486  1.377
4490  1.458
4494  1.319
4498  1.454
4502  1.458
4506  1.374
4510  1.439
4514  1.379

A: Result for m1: 2.3 angstrom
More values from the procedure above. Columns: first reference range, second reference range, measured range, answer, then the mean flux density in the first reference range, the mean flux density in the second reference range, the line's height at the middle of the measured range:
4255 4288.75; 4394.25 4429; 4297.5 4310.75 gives 2.7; 0.956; 1.16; 1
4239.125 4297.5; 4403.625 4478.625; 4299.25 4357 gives 1.5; 0.988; 1.22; 1.07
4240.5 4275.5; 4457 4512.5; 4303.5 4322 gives 2.8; 1.02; 1.35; 1.1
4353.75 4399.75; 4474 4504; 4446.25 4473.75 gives 2.2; 1.17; 1.39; 1.34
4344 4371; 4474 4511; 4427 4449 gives 1.5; 1.19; 1.4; 1.31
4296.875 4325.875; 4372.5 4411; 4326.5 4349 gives -2.8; 0.931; 1.14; 0.998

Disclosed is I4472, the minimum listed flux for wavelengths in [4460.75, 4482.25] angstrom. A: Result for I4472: 1.13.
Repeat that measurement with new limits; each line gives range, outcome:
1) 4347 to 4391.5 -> 1.099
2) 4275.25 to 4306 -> 0.7304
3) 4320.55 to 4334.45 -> 1.062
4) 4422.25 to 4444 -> 1.123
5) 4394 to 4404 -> 1.02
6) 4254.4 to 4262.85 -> 0.9617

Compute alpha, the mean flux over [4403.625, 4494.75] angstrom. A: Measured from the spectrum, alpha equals 1.25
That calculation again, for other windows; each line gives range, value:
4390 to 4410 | 1.13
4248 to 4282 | 0.98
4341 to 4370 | 1.18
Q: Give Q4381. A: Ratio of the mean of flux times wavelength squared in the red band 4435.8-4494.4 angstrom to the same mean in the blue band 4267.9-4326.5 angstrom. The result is 1.5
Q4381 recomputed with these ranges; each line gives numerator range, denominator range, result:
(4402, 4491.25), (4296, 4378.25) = 1.20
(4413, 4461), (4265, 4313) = 1.45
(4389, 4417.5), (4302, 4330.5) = 1.19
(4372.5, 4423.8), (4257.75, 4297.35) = 1.28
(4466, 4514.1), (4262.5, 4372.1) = 1.45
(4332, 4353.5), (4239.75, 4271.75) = 1.12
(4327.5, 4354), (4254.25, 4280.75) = 1.22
